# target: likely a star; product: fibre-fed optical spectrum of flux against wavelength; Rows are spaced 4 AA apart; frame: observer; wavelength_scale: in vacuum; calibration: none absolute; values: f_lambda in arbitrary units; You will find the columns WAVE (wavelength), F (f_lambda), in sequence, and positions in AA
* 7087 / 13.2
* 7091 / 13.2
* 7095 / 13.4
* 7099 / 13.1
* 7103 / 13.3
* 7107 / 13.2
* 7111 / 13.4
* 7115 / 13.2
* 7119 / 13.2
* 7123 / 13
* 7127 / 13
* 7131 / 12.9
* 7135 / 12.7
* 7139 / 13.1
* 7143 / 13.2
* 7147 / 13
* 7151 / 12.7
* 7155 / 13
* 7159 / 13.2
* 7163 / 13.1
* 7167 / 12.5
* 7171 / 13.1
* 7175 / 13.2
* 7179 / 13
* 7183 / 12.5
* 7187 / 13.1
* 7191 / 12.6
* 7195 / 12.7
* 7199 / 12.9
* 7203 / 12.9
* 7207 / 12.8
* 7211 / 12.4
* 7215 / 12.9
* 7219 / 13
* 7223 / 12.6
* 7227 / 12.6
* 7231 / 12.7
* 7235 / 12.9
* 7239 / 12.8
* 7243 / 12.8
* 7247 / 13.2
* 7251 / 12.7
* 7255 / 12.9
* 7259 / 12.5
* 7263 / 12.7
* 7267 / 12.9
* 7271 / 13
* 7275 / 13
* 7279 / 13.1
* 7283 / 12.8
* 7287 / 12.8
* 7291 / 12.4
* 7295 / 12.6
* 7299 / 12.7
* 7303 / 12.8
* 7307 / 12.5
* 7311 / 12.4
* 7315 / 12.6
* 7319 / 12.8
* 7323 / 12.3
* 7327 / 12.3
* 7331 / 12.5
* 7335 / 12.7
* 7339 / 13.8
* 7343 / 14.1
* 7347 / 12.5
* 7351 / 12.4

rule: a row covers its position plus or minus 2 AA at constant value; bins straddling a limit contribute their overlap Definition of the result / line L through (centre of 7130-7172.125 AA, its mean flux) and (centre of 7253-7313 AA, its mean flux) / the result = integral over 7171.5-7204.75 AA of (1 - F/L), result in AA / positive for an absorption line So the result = 0.05 AA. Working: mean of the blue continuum 13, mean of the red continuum 12.7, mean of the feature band 12.9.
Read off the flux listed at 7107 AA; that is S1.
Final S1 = 13.2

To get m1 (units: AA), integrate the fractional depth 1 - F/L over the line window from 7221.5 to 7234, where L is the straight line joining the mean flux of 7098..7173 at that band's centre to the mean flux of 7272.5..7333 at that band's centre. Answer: 0.2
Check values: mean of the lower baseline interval 13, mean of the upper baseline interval 12.6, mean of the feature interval 12.7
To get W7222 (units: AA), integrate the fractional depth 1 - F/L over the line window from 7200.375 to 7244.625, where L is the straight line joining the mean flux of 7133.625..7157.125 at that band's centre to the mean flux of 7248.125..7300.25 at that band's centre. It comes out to 0.31 AA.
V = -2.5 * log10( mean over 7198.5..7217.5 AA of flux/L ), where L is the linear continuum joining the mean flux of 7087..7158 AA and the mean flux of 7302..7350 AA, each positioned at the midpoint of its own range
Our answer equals 0.02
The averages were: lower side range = 13.1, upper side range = 12.8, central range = 12.8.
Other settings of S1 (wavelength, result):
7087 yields 13.2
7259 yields 12.5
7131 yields 12.9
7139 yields 13.1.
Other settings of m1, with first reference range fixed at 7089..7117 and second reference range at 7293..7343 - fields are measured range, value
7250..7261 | 0.2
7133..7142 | 0.2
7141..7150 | 0.1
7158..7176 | 0.1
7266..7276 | -0.1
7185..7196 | 0.2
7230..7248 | 0.1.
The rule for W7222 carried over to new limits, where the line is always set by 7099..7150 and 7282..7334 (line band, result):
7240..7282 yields -0.56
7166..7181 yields -0.03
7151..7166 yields -0.01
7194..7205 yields 0.03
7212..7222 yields -0.02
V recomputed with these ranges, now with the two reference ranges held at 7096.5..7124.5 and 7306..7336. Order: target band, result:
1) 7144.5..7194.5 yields 0.008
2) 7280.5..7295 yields -0.005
